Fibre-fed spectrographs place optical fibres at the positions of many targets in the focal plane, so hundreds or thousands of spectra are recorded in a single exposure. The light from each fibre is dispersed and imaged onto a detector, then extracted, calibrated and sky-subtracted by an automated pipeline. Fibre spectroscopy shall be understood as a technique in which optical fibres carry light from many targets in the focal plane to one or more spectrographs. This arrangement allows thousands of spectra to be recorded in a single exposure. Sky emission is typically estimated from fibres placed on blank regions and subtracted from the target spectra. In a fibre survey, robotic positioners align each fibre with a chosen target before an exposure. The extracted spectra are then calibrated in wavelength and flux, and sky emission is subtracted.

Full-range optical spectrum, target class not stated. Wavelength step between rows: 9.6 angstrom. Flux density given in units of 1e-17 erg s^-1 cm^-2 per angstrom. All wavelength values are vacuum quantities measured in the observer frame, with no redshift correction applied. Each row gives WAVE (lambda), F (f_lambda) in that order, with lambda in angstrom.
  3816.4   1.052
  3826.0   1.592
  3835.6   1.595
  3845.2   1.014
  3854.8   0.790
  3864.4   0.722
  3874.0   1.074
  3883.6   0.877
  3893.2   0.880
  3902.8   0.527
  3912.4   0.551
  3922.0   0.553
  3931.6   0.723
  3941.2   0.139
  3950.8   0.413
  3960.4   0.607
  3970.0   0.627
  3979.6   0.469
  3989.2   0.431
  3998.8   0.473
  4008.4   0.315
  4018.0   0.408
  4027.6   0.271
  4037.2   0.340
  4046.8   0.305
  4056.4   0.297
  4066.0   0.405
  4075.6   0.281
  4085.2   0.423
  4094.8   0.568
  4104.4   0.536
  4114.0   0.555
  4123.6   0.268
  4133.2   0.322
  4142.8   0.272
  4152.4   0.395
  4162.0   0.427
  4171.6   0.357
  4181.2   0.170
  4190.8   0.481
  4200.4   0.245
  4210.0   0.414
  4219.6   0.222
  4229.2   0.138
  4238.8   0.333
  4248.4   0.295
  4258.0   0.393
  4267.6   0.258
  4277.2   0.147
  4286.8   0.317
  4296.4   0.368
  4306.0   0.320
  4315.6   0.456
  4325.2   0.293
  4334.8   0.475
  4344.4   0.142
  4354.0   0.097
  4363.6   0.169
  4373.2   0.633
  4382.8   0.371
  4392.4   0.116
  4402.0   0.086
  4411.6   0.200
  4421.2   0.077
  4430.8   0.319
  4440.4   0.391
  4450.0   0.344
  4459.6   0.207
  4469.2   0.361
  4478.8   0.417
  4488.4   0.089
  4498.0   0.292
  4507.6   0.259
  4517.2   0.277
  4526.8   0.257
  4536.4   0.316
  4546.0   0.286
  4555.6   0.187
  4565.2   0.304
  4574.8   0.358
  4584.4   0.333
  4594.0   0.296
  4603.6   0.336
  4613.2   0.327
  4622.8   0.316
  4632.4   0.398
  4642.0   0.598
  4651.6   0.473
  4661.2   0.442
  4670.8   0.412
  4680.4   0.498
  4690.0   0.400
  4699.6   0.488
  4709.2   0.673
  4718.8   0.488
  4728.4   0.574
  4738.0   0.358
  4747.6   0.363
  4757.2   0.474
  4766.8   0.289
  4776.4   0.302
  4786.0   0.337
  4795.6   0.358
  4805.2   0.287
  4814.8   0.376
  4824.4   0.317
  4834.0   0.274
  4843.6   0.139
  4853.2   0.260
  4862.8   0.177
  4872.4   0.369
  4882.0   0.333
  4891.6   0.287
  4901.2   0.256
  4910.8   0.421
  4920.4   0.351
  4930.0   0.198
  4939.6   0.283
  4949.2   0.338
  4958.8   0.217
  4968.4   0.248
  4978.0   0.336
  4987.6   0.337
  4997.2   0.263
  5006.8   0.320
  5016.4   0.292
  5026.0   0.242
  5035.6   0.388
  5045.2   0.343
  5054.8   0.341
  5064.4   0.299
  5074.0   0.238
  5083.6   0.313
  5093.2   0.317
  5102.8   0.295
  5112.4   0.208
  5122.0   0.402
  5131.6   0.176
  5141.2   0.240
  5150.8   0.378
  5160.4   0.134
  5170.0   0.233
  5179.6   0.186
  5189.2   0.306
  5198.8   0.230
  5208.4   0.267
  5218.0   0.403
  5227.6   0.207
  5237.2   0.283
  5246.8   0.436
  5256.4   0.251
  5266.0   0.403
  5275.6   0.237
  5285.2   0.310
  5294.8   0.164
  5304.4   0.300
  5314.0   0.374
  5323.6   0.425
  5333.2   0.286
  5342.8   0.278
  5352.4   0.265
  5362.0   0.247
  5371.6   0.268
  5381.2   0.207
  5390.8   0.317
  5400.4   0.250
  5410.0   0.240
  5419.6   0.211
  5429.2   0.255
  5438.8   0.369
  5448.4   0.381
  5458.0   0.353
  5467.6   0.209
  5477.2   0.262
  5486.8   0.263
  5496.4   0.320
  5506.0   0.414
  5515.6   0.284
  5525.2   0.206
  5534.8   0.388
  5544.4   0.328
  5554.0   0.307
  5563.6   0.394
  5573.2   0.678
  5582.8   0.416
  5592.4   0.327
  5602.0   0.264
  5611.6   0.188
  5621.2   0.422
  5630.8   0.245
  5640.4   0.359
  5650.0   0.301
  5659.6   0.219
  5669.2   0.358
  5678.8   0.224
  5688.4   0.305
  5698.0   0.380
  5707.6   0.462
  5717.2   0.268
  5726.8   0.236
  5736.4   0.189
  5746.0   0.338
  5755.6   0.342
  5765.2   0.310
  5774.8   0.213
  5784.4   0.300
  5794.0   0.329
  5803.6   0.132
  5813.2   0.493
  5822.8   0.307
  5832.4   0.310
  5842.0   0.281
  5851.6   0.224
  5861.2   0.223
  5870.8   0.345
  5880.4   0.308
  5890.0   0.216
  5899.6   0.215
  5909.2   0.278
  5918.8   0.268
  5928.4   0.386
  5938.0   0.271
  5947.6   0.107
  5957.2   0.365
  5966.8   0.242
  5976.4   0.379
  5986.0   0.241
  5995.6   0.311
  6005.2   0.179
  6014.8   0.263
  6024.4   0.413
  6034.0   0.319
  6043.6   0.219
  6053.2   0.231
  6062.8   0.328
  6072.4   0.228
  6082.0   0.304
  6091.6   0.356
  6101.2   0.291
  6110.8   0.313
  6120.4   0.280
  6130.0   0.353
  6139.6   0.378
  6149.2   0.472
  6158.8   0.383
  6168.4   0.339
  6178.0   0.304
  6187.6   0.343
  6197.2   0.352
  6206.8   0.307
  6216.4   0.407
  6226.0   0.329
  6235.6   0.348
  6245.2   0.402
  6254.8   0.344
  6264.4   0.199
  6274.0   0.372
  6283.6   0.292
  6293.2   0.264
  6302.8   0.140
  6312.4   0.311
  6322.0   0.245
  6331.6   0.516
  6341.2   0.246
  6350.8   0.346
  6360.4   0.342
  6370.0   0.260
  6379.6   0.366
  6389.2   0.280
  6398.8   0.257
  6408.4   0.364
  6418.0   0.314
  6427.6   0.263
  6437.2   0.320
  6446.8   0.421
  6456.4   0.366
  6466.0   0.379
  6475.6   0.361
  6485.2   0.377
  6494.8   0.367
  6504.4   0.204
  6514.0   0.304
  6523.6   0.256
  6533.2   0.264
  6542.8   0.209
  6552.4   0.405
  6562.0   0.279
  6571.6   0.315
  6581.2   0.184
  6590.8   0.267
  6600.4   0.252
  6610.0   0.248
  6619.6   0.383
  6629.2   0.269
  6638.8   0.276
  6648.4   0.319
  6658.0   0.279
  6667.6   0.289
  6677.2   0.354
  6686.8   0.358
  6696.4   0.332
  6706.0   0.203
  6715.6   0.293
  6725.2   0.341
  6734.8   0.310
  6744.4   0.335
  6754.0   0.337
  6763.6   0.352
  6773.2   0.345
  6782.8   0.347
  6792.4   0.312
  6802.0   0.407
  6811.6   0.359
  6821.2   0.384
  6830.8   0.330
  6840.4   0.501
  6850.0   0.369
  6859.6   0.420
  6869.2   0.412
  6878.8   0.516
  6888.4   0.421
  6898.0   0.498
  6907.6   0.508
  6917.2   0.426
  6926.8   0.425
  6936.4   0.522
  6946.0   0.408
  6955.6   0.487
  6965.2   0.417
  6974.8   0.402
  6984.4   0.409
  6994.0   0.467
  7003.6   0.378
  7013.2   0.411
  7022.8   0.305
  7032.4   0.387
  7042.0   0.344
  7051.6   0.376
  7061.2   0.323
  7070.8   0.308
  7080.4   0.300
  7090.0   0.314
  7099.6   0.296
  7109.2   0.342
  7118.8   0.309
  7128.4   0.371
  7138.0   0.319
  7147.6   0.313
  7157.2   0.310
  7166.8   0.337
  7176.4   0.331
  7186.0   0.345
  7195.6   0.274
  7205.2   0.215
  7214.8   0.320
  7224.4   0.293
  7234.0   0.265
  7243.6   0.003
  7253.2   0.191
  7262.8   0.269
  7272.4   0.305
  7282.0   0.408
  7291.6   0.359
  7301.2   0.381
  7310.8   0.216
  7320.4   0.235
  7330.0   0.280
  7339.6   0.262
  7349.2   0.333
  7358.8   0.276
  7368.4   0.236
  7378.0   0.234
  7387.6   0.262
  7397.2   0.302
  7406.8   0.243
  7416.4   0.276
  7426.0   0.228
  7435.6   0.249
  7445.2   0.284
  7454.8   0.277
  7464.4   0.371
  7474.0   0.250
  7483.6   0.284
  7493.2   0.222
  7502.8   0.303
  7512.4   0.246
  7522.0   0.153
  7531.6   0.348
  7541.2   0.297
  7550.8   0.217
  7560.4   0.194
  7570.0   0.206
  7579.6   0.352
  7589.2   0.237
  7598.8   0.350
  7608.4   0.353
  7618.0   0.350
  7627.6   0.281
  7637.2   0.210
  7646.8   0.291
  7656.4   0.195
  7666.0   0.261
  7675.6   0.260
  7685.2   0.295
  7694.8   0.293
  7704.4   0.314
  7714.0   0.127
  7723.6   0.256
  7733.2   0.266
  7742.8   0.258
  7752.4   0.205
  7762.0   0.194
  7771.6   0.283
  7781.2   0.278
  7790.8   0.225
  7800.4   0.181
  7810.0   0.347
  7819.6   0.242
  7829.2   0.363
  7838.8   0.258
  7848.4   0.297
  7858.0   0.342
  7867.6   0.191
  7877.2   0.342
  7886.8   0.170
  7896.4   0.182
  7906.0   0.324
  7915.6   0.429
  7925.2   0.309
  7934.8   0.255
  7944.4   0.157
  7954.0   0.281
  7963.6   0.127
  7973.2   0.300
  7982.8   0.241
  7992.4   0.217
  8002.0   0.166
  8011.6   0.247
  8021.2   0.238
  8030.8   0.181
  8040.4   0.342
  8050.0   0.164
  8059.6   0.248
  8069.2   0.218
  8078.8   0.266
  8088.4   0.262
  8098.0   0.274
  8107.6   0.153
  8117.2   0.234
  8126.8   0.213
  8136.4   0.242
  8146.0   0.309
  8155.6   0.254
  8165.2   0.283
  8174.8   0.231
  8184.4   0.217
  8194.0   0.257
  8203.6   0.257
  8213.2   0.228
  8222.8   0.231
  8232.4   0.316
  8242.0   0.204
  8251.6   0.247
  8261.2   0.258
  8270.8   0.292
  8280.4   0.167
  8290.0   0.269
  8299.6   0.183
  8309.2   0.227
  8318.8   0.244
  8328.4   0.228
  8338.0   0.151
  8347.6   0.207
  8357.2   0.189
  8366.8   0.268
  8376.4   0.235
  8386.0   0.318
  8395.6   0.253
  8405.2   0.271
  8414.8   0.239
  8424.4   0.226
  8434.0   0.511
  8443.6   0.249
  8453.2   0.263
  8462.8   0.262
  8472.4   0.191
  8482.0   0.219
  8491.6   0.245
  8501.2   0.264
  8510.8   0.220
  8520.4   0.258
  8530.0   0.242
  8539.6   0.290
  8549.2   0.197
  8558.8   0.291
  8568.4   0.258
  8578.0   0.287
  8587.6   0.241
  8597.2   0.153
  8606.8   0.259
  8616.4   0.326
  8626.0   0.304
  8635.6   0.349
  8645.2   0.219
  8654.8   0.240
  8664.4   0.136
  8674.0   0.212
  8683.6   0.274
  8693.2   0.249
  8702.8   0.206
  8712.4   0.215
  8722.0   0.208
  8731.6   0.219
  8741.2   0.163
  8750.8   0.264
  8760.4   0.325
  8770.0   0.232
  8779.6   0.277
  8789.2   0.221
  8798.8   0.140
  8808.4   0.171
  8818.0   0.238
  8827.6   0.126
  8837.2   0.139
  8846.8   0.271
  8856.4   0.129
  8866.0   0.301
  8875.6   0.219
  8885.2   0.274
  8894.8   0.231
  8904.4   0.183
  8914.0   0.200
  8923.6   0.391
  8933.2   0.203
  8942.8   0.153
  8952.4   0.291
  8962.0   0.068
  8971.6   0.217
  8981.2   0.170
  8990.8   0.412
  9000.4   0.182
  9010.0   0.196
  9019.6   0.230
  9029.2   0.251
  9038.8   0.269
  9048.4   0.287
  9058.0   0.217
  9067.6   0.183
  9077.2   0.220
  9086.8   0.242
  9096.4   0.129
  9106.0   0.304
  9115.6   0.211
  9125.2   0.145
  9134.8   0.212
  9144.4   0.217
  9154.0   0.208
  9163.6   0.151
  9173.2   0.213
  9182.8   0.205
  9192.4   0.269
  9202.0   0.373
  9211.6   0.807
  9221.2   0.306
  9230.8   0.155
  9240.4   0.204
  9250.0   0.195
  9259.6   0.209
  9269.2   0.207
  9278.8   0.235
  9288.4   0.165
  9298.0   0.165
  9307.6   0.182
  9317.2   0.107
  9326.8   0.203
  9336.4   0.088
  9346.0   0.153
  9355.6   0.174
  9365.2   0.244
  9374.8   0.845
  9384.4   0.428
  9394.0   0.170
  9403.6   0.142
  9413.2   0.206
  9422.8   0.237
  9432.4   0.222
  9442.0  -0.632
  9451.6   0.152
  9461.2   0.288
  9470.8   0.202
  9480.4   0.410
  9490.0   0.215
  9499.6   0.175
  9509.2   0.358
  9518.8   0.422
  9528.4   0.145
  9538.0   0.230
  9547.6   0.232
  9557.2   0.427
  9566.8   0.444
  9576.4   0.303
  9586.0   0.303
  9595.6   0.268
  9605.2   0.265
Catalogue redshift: 1.470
